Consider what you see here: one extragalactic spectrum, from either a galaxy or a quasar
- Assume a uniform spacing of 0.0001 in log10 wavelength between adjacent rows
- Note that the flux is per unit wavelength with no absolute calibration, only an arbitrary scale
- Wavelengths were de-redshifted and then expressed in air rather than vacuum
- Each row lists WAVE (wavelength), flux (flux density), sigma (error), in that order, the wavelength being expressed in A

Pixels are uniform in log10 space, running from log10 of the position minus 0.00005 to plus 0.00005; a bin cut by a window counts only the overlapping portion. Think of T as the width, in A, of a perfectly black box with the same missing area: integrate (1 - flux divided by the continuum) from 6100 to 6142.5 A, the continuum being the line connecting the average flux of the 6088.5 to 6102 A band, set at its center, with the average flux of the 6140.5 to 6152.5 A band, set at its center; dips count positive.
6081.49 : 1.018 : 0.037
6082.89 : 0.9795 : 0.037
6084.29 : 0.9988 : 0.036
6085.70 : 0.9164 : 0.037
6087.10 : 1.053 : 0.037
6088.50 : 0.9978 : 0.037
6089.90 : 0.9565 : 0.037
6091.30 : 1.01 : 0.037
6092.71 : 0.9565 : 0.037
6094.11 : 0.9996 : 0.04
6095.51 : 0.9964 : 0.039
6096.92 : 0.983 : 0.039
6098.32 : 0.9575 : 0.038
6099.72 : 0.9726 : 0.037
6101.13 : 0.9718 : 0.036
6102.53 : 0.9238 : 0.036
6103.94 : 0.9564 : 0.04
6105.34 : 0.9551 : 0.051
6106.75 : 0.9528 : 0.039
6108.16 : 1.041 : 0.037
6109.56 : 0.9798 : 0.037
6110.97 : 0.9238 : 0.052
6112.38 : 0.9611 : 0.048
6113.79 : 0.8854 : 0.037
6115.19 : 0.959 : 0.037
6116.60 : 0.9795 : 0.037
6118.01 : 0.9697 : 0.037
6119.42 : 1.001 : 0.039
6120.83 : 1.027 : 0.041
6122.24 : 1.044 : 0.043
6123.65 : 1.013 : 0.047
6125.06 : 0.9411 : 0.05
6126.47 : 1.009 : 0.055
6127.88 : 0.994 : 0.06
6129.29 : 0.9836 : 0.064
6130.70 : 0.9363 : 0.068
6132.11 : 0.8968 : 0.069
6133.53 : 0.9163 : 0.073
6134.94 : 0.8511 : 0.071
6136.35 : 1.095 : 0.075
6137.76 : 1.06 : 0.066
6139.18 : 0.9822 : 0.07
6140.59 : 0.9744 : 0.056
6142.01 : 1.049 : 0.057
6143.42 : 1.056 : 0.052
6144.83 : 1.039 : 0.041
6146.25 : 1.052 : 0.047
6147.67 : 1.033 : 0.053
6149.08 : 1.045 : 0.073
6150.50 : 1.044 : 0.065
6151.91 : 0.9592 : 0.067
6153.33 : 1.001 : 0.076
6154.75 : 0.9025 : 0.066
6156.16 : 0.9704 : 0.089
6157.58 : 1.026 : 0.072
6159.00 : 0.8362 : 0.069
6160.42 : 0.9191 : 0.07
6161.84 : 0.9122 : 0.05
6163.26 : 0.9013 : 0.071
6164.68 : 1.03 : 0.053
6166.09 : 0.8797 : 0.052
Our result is 1.3 A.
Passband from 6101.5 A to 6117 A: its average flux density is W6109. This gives 0.956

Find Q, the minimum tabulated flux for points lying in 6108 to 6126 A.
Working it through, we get 0.8854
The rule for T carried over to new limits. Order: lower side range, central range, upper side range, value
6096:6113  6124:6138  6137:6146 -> 0.6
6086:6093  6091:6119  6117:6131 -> 0.7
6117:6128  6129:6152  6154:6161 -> -0.9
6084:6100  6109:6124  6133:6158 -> 0.3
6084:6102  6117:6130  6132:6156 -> -0.1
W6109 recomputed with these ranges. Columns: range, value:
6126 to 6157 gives 0.993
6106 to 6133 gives 0.973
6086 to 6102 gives 0.985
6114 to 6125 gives 0.991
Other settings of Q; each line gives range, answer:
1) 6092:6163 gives 0.8362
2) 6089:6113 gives 0.9238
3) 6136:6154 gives 0.9592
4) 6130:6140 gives 0.8511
